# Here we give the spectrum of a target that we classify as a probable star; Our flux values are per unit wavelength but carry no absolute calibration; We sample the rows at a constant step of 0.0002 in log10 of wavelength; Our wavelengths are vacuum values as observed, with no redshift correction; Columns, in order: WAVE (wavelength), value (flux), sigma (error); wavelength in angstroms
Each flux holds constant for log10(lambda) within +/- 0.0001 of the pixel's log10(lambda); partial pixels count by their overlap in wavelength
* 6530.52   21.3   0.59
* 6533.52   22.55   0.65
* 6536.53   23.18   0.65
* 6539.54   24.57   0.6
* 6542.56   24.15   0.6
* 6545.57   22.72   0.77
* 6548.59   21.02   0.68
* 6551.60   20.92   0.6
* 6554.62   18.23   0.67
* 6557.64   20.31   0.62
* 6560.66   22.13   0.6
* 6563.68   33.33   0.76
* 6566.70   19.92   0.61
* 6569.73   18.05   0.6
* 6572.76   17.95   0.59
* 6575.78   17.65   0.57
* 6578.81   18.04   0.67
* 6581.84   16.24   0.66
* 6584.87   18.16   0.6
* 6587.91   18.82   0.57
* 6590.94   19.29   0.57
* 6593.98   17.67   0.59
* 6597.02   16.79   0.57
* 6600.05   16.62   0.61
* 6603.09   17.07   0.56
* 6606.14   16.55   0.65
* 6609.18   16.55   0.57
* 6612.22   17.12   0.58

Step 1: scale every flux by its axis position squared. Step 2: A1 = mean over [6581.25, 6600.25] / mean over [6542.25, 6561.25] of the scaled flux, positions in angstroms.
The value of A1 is 0.85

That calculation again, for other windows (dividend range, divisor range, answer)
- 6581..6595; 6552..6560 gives 0.92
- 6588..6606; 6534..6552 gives 0.78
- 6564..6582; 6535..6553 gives 0.85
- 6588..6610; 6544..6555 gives 0.84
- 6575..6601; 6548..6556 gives 0.90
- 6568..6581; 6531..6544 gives 0.77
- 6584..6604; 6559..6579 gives 0.85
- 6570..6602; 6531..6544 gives 0.77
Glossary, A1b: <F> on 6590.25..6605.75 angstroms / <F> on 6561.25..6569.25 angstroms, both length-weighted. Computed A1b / 0.7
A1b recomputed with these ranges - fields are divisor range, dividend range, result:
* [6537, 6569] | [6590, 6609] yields 0.76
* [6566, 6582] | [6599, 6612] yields 0.93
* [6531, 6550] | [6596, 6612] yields 0.73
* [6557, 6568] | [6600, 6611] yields 0.69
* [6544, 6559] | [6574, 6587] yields 0.85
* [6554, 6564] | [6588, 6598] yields 0.79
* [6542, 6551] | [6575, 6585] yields 0.78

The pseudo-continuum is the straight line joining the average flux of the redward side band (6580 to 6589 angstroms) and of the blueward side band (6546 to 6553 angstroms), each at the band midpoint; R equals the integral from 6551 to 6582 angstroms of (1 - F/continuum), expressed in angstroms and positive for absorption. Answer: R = -1.36 angstroms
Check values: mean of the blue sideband 21.2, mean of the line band 20.4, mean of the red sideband 17.7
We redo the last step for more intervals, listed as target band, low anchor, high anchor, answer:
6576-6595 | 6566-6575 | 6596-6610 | -0.4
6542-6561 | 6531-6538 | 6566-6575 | -0.5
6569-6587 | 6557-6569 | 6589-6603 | 2.8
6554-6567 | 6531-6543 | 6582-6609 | -1.5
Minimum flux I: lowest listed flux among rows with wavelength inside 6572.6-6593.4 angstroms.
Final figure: 16.24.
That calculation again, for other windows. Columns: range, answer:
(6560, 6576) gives 17.65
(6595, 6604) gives 16.62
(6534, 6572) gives 18.05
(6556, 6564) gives 20.31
